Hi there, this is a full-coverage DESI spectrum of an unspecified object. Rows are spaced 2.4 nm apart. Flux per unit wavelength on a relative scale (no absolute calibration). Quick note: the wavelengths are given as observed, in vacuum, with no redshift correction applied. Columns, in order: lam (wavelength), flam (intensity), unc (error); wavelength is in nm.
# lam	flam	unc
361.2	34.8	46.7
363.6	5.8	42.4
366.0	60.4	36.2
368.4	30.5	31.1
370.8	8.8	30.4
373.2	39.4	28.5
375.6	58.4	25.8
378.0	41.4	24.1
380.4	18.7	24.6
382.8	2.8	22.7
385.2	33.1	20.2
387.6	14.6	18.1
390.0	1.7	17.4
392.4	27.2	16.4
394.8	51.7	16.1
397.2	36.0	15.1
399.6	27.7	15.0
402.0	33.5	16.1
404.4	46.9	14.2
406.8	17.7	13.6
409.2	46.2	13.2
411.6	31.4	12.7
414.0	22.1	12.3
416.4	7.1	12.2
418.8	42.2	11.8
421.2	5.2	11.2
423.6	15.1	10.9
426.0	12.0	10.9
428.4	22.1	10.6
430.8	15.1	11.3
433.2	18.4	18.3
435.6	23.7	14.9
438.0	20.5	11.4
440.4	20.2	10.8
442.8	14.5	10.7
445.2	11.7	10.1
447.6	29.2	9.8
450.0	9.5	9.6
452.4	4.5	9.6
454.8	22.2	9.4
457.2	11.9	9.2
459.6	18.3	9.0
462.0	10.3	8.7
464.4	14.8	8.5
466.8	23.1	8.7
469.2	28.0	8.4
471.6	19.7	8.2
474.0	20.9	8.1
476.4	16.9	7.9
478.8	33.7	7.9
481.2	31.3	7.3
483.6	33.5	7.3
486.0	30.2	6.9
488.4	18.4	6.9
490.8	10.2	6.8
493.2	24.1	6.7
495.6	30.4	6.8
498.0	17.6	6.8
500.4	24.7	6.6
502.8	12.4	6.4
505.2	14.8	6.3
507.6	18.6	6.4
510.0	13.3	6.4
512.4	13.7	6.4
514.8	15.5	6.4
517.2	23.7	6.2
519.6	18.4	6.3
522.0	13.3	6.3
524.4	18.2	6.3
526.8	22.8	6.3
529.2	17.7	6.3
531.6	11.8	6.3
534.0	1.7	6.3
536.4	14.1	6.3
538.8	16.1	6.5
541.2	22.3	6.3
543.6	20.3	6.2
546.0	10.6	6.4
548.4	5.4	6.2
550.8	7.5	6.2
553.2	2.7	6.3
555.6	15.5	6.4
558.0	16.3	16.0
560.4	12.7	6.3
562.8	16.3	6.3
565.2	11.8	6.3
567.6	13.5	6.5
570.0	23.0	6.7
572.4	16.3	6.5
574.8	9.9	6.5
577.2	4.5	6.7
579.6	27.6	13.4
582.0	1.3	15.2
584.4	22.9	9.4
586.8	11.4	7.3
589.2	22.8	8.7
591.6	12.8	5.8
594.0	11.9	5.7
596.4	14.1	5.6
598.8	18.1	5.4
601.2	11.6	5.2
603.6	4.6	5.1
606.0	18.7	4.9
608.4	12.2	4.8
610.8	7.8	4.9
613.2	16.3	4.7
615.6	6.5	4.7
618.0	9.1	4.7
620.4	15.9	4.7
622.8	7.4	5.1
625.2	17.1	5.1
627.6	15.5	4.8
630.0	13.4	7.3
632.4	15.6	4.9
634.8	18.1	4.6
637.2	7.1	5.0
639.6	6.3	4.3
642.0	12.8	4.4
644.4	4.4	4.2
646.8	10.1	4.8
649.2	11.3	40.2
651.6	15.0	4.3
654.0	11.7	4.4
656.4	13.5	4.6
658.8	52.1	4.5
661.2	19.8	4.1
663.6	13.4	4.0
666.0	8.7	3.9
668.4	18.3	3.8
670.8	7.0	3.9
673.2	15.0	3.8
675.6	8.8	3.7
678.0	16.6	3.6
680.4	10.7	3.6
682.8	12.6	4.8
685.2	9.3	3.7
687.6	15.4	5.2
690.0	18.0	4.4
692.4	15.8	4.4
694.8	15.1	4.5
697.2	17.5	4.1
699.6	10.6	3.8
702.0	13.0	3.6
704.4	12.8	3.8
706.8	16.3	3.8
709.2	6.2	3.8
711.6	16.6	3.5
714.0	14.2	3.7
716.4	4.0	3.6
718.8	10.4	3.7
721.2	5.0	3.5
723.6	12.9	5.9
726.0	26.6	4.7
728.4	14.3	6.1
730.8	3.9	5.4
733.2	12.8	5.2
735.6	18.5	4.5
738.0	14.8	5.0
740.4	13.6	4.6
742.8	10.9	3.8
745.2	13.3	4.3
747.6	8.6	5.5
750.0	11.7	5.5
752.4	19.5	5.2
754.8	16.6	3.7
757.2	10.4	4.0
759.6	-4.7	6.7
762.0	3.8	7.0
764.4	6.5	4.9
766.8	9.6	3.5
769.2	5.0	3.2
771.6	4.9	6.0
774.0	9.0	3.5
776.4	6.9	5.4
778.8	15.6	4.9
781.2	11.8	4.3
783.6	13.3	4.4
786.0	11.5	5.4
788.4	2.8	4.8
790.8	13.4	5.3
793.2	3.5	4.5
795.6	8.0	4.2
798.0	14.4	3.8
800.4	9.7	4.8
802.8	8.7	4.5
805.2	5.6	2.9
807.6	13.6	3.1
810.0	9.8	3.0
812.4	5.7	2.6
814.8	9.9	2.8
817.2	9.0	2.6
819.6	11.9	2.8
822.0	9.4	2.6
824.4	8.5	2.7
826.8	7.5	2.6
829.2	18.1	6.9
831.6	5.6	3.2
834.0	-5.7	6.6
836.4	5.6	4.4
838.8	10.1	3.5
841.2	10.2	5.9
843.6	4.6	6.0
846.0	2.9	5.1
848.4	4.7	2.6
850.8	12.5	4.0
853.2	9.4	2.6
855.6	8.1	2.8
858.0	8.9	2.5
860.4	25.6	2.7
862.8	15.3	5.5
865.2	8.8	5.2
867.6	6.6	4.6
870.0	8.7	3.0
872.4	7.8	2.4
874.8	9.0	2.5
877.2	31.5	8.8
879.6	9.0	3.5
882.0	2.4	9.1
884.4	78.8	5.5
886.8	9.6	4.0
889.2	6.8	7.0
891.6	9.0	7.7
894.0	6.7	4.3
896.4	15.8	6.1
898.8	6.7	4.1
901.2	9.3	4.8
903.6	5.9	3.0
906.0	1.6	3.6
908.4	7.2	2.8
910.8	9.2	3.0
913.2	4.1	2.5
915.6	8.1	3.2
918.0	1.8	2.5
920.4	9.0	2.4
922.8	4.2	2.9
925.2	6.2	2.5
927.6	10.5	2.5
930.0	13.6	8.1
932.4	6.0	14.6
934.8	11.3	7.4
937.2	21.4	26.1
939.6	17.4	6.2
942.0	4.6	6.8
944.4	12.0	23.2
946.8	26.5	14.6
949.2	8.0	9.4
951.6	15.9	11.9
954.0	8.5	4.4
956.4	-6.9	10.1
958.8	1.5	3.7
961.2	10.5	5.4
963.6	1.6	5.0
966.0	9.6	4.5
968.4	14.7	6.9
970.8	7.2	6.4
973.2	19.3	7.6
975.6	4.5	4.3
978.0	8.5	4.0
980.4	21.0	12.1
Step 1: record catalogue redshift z 0.77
